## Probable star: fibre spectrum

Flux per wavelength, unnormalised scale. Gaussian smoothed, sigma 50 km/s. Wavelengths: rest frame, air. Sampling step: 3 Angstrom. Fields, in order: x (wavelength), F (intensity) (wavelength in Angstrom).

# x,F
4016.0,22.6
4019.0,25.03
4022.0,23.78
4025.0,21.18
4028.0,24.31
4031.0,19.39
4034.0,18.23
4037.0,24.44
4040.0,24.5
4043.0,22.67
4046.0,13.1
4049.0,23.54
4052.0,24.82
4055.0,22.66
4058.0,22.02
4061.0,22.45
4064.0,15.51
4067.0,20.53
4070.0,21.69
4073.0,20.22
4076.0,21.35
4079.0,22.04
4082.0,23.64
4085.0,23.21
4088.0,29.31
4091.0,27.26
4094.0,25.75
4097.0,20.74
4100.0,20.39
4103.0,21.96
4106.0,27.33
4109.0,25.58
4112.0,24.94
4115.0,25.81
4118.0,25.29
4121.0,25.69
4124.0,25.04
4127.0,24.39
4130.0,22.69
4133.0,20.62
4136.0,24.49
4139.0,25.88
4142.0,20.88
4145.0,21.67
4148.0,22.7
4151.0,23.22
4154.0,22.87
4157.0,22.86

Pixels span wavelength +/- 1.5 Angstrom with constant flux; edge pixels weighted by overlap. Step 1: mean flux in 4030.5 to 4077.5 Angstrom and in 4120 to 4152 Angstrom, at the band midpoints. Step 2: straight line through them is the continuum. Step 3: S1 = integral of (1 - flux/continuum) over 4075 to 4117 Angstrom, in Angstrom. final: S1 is -3.8 Angstrom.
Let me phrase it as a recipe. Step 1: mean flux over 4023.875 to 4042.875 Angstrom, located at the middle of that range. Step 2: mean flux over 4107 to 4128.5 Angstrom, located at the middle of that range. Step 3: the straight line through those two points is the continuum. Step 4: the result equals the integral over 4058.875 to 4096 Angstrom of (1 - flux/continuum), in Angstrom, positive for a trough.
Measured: 1.7 Angstrom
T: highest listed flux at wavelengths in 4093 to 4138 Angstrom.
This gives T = 27.33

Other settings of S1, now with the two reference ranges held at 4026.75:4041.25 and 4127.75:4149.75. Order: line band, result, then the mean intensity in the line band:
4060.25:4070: 1.2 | 19.6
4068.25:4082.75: 0.4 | 21.7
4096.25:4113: -0.8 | 23.6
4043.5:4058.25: 0.6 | 21.3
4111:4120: -1.1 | 25.4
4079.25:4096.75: -2.1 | 25.2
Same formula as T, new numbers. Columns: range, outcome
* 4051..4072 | 24.82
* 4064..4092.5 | 29.31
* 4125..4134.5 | 24.39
